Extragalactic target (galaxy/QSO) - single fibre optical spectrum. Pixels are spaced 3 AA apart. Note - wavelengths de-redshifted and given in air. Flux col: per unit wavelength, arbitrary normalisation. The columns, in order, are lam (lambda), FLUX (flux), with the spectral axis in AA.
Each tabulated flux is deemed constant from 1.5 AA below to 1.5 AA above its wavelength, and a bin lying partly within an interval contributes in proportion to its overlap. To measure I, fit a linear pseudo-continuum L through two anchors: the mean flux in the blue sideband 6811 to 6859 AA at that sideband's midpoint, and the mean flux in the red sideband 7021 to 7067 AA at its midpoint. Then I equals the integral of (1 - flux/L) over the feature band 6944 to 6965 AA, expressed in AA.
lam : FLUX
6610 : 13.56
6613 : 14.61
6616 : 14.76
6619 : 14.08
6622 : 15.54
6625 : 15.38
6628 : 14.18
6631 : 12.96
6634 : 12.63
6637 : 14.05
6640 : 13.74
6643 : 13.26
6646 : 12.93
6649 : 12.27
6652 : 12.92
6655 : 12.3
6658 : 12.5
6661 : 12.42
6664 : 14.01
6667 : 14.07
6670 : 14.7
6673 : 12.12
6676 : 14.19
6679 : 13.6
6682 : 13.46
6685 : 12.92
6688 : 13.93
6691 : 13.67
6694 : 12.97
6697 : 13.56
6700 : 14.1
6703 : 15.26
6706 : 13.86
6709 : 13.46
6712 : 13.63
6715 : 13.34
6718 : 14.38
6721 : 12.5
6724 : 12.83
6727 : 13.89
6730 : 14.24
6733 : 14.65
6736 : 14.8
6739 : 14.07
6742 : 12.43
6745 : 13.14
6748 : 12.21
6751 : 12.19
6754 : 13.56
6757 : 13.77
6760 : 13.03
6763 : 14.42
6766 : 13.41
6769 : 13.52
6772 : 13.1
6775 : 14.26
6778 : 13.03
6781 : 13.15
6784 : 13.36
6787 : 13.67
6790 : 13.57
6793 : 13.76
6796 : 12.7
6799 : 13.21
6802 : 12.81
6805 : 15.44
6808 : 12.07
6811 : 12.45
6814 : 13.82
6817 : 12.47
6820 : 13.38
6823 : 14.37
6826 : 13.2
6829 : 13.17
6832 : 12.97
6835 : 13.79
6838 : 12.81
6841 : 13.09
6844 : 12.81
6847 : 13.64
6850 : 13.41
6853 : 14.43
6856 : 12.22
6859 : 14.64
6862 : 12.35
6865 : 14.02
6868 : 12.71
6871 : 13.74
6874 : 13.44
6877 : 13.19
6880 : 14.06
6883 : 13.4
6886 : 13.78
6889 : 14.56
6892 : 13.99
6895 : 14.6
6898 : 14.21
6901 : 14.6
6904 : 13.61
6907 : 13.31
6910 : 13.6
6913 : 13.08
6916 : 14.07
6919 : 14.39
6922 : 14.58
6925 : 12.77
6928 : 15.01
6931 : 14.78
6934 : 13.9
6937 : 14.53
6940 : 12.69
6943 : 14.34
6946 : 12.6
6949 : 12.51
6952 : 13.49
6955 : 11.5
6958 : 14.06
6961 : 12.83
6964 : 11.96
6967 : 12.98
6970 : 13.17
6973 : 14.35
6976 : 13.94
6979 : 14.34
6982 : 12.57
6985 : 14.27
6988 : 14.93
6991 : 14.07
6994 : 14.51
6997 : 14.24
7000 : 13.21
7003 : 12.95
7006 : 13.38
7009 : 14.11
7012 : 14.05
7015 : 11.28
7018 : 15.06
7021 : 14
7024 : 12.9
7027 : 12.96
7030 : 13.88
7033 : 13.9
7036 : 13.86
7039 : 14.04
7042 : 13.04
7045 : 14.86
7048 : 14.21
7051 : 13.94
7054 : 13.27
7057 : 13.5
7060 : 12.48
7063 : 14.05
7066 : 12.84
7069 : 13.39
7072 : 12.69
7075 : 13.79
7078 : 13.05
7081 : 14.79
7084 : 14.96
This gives 1.1 AA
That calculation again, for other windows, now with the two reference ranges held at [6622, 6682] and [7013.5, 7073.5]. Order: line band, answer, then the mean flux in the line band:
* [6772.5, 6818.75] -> 0.5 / 13.3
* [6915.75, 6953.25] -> -0.9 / 13.8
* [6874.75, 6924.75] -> -1.6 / 13.9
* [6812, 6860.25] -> 0.3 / 13.4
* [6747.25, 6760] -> 0.4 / 13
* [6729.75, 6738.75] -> -0.7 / 14.5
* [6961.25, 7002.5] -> -0.6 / 13.7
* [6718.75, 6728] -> 0.2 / 13.1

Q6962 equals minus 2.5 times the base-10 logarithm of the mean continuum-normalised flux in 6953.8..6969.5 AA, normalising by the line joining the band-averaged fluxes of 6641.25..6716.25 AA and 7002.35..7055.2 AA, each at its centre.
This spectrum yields 0.07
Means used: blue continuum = 13.4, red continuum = 13.7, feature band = 12.7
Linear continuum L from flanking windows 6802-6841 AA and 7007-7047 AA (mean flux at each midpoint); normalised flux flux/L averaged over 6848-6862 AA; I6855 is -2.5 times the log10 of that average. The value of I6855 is -0.01 mag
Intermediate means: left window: 13.3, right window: 13.7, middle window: 13.5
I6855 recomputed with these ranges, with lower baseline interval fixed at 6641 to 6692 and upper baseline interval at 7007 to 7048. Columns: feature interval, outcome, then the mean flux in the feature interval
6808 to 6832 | 0.02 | 13.2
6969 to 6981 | -0.02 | 13.9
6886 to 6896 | -0.06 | 14.3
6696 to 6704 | -0.08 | 14.3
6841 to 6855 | 0.00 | 13.5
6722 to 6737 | -0.05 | 14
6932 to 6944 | -0.02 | 13.9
